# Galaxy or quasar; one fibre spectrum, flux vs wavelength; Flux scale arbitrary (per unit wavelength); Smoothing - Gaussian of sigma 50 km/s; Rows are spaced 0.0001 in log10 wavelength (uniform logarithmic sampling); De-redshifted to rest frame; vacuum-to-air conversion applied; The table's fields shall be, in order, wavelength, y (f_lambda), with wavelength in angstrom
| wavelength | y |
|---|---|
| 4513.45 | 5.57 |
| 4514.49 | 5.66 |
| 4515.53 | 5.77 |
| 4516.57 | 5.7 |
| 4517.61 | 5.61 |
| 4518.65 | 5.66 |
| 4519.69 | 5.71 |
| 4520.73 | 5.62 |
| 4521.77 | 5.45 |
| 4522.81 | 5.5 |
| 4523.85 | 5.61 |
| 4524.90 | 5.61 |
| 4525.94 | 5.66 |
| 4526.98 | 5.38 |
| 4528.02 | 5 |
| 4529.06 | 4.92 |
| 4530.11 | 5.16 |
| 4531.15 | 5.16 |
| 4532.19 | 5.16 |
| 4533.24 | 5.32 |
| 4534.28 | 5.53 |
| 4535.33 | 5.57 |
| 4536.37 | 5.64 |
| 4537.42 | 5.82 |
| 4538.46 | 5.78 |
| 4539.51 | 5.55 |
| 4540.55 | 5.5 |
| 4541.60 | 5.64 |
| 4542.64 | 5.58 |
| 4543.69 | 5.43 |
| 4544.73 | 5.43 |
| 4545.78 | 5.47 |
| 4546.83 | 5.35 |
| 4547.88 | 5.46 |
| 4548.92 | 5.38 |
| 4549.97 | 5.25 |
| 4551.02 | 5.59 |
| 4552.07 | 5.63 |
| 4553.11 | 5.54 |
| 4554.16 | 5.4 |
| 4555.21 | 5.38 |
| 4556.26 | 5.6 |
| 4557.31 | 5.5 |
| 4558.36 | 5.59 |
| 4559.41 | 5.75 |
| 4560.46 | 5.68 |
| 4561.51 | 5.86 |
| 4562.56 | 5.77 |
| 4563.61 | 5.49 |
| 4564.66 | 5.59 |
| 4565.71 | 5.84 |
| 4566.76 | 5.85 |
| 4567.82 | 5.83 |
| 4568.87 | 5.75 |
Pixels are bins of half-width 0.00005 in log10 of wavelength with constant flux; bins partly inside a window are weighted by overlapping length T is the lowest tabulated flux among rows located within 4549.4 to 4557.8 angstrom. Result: 5.25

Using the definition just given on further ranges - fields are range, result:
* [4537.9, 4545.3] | 5.43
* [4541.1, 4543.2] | 5.58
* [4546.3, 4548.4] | 5.35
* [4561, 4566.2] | 5.49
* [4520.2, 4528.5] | 5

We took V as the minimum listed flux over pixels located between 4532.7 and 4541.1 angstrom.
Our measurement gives 5.32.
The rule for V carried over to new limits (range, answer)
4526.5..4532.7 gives 4.92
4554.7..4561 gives 5.38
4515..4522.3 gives 5.45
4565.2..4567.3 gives 5.84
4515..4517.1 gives 5.7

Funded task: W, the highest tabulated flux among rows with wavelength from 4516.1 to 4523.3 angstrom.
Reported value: 5.71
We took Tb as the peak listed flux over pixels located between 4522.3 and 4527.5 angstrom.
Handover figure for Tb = 5.66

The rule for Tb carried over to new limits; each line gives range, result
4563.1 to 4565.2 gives 5.59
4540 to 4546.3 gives 5.64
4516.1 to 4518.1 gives 5.7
